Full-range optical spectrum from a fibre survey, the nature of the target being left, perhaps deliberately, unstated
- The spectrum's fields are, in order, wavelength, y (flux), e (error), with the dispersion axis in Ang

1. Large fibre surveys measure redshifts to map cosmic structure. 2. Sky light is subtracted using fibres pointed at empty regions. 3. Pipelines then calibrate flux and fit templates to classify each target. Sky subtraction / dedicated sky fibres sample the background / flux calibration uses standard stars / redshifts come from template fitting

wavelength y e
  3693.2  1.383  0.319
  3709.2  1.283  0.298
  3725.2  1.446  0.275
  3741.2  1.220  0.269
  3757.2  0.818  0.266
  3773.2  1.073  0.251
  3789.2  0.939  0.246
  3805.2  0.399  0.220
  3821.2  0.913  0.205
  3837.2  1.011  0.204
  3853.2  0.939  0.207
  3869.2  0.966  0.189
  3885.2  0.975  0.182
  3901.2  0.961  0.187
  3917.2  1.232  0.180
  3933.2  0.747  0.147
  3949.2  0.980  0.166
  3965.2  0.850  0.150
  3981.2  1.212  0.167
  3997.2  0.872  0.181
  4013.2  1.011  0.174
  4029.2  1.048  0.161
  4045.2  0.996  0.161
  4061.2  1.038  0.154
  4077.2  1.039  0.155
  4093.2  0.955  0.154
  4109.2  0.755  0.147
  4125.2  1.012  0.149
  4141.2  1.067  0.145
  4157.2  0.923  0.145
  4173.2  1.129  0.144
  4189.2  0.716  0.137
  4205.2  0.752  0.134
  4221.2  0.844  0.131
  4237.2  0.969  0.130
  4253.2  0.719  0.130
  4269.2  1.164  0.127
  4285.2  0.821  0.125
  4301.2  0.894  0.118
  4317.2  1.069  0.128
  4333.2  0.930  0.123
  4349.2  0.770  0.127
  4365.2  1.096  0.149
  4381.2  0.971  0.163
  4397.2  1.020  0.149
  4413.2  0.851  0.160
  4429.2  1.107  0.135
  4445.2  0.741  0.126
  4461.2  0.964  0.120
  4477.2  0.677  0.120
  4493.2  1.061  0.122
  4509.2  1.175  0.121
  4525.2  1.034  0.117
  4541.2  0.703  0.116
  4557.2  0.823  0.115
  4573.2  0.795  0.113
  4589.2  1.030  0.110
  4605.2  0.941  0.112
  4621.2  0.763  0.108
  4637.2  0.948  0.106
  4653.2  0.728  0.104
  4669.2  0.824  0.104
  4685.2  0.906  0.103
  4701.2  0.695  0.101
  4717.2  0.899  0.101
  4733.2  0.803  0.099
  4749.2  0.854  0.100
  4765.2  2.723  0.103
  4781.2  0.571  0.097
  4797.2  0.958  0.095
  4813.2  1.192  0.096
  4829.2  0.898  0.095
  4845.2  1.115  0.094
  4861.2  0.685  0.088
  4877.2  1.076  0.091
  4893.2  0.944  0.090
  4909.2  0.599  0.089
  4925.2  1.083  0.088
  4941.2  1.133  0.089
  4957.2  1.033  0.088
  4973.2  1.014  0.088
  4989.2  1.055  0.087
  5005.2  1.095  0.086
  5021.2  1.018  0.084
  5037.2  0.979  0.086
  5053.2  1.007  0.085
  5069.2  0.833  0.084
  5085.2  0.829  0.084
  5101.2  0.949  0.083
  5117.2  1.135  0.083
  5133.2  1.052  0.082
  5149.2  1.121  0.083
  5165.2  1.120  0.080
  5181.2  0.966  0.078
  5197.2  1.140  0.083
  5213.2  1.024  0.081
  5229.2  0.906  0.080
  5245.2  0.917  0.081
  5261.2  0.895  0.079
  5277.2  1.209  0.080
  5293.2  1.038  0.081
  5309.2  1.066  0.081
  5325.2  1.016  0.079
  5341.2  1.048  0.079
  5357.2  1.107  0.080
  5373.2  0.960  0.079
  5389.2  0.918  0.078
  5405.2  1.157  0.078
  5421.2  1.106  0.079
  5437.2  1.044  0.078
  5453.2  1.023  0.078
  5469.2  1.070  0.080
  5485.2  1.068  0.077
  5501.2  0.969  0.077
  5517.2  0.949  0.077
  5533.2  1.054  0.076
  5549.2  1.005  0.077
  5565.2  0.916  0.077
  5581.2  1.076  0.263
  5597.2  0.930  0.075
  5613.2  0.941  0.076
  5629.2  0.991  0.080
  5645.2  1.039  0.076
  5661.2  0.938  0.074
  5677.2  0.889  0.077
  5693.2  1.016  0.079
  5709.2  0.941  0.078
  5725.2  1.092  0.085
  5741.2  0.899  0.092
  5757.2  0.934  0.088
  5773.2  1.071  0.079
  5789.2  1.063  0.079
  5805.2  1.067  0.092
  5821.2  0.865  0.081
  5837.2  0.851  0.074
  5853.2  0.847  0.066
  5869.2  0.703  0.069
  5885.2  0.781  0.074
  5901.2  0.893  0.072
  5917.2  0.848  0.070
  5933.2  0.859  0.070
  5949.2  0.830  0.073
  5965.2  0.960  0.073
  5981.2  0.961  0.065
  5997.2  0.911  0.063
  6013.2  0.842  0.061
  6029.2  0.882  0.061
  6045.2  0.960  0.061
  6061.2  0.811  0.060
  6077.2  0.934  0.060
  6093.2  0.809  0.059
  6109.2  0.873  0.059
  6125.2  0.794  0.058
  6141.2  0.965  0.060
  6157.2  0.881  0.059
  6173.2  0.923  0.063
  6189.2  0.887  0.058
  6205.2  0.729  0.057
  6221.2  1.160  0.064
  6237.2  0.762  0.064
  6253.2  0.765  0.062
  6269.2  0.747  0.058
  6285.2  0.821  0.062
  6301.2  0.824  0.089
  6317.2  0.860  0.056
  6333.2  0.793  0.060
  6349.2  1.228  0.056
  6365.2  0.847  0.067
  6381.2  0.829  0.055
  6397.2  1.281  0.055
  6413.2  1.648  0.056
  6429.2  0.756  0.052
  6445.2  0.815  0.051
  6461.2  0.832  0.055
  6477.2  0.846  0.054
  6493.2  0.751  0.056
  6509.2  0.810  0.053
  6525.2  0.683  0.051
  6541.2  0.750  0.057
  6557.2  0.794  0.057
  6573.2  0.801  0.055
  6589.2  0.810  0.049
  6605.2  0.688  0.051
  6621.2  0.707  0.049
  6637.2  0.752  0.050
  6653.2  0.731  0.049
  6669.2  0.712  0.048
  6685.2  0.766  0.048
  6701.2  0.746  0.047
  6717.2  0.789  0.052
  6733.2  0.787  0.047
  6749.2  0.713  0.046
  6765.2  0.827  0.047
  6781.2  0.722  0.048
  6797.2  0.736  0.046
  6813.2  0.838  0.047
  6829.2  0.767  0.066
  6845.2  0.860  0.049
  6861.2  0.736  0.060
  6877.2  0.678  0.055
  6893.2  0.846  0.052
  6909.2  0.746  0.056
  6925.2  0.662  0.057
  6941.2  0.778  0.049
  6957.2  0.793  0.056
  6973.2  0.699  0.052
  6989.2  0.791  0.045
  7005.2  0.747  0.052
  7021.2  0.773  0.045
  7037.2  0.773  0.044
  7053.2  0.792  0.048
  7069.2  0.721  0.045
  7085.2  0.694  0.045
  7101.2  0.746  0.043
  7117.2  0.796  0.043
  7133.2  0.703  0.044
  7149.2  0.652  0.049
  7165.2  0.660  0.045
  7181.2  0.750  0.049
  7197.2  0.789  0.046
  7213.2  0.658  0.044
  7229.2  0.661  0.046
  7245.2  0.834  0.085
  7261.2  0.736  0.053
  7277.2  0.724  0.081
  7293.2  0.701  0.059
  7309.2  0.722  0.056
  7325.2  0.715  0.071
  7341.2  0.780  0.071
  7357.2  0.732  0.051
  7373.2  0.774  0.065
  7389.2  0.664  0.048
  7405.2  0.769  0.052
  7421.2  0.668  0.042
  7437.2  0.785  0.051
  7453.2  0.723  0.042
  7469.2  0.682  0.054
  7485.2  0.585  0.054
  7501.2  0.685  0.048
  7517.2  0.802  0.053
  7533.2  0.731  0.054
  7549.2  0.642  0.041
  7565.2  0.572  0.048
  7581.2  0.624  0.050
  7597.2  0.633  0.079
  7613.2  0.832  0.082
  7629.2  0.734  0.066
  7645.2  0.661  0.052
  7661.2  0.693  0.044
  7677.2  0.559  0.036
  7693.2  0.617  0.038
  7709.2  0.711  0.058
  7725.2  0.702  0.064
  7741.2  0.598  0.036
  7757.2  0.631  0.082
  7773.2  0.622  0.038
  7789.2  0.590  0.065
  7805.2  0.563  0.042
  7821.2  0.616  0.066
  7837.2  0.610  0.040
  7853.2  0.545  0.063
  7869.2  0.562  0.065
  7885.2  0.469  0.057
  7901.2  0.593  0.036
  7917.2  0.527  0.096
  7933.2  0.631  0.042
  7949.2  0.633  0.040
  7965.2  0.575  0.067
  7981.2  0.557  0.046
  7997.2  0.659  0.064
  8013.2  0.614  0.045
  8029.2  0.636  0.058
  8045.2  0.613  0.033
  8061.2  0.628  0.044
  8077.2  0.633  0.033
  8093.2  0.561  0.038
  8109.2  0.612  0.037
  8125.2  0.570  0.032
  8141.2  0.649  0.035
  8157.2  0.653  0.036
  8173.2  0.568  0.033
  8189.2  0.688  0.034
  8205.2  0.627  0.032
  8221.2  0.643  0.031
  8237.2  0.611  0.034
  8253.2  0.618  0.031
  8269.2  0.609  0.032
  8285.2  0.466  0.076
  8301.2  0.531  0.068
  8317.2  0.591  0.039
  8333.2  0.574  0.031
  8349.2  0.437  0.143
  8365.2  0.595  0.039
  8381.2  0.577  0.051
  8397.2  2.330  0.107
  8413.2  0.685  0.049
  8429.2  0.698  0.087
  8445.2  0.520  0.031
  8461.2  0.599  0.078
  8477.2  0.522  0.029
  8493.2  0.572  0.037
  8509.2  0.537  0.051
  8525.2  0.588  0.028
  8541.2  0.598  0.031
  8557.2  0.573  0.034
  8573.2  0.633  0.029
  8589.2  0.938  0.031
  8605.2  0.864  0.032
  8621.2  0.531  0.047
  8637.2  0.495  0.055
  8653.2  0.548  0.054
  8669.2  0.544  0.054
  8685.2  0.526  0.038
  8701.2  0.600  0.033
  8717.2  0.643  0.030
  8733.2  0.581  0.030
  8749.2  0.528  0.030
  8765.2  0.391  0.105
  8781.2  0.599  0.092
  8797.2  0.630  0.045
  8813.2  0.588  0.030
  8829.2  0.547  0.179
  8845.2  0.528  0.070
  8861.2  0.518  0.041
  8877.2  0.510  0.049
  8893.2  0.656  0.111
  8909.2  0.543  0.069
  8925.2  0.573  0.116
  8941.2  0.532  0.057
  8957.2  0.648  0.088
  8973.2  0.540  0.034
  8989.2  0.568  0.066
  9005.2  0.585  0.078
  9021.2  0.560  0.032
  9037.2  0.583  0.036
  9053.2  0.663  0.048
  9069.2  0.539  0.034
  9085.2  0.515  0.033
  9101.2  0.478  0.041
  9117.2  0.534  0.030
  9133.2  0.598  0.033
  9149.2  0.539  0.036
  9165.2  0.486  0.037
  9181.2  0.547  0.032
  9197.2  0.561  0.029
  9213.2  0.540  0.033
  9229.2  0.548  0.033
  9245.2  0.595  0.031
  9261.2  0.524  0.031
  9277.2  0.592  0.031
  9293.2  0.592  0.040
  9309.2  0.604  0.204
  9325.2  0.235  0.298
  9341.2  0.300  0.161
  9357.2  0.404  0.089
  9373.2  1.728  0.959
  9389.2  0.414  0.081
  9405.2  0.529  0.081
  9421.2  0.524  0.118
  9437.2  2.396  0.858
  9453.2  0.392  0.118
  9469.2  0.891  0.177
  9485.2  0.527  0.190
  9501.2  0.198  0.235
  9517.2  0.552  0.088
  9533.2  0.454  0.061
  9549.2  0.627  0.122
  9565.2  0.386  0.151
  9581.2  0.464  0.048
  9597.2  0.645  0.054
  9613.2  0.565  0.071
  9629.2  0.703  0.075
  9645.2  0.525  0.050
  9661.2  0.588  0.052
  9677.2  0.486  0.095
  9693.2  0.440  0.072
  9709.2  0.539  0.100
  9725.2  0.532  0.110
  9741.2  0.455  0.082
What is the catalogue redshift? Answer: 0.28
